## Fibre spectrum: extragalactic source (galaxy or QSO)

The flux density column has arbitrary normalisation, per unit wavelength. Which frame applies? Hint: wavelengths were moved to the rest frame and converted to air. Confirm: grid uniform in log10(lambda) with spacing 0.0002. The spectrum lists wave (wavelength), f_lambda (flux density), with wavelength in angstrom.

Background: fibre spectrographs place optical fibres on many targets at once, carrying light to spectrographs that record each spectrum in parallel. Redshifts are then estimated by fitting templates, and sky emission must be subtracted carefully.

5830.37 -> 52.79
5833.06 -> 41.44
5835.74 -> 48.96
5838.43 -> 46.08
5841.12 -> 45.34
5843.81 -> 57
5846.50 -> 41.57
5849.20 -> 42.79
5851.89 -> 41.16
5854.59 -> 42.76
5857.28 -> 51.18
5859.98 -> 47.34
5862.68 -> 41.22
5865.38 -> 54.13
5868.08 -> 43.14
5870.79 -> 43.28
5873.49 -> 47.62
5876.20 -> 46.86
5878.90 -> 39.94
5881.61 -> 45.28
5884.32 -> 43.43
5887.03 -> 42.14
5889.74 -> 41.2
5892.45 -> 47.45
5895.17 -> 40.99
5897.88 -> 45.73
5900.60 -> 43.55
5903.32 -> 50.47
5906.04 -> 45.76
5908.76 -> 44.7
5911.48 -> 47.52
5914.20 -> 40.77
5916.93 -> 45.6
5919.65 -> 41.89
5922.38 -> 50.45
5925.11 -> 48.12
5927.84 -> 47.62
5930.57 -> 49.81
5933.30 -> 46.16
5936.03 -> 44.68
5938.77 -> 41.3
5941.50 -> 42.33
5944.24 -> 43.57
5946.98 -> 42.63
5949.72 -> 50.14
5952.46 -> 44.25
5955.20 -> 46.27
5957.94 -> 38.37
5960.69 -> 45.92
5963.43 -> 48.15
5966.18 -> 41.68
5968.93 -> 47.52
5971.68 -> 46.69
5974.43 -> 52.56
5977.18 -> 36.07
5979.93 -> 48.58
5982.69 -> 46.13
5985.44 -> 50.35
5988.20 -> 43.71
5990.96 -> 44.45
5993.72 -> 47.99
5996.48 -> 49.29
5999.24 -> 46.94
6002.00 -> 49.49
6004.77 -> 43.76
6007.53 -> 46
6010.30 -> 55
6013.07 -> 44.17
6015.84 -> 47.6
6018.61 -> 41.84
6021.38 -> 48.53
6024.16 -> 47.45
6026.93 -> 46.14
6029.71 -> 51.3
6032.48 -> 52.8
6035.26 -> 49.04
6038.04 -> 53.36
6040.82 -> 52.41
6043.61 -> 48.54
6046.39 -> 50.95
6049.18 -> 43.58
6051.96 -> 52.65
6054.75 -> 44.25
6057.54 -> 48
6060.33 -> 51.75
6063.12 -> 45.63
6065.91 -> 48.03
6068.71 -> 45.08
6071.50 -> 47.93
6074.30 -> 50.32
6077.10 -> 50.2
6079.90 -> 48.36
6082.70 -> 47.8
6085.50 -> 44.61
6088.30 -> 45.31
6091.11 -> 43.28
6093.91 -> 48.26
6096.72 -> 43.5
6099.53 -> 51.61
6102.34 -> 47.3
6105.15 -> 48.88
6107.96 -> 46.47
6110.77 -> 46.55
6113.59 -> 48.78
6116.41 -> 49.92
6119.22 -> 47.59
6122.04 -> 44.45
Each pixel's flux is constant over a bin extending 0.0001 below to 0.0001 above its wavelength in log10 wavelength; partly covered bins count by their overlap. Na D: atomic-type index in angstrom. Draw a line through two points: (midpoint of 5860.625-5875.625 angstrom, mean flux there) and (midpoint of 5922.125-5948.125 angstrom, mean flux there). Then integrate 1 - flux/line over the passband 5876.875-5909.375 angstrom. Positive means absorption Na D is 1.08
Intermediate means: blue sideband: 46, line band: 44.3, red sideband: 45.5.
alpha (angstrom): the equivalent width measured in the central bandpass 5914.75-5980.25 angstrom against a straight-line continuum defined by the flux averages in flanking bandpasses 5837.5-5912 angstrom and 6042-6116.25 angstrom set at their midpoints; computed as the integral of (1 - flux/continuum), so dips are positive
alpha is 1.2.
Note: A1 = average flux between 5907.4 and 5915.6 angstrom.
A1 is 44.3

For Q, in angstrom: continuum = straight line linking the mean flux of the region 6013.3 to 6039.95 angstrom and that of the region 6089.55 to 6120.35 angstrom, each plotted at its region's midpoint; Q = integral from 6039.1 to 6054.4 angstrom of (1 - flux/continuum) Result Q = -0.3 angstrom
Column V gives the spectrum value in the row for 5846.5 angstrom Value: 41.57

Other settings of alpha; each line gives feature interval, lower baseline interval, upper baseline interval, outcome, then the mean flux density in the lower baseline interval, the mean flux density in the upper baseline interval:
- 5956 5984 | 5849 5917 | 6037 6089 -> 0.8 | 44.9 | 48.4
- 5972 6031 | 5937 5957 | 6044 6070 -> -1.3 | 44.2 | 47.8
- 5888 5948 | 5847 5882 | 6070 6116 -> 0.7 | 45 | 47.5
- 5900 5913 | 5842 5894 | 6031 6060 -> -0.1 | 45.2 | 49.6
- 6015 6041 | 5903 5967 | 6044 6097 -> -1.2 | 45.3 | 47.4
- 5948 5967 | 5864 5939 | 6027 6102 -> 0.6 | 45.4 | 48.3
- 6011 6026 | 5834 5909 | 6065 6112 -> 0.1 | 45.4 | 47.3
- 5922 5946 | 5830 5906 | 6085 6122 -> 0.1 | 45.4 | 47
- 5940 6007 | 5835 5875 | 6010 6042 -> 3.3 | 46.2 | 48.9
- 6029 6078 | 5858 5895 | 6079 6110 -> -2.9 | 44.8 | 46.8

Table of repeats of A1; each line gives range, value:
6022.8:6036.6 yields 49.4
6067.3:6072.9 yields 46.5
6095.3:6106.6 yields 47.8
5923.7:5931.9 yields 48.5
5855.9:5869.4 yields 47.4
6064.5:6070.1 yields 46.5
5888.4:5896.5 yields 43.2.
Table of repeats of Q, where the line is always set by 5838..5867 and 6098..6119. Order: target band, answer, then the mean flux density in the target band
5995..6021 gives 0.2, 47.2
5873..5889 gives 0.9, 43.9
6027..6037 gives -0.6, 50.5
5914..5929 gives 0.3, 46.1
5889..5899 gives 0.6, 44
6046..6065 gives 0.0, 48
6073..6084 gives -0.2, 49.2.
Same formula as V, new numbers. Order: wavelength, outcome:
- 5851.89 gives 41.16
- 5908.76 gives 44.7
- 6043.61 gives 48.54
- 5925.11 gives 48.12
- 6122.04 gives 44.45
